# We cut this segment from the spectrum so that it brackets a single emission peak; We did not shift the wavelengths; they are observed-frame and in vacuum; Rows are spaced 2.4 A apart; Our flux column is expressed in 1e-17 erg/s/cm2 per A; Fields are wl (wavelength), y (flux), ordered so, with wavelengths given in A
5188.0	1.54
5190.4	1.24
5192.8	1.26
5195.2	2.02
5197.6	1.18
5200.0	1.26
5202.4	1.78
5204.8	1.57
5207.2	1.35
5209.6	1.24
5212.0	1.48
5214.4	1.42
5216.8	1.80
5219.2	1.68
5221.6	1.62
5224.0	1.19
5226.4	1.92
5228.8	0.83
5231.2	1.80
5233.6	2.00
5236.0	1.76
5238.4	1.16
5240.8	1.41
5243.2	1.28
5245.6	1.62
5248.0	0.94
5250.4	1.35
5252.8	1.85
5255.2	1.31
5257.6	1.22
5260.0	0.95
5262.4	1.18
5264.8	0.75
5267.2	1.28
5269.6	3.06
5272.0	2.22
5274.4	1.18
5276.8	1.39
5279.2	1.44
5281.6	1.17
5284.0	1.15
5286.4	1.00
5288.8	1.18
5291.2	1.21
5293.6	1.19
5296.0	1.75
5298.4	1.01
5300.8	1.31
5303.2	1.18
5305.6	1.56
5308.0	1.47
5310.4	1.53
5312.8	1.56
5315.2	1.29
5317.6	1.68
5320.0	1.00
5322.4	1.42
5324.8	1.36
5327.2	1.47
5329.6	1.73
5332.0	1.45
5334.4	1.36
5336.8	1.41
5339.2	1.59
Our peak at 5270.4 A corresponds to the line H-beta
